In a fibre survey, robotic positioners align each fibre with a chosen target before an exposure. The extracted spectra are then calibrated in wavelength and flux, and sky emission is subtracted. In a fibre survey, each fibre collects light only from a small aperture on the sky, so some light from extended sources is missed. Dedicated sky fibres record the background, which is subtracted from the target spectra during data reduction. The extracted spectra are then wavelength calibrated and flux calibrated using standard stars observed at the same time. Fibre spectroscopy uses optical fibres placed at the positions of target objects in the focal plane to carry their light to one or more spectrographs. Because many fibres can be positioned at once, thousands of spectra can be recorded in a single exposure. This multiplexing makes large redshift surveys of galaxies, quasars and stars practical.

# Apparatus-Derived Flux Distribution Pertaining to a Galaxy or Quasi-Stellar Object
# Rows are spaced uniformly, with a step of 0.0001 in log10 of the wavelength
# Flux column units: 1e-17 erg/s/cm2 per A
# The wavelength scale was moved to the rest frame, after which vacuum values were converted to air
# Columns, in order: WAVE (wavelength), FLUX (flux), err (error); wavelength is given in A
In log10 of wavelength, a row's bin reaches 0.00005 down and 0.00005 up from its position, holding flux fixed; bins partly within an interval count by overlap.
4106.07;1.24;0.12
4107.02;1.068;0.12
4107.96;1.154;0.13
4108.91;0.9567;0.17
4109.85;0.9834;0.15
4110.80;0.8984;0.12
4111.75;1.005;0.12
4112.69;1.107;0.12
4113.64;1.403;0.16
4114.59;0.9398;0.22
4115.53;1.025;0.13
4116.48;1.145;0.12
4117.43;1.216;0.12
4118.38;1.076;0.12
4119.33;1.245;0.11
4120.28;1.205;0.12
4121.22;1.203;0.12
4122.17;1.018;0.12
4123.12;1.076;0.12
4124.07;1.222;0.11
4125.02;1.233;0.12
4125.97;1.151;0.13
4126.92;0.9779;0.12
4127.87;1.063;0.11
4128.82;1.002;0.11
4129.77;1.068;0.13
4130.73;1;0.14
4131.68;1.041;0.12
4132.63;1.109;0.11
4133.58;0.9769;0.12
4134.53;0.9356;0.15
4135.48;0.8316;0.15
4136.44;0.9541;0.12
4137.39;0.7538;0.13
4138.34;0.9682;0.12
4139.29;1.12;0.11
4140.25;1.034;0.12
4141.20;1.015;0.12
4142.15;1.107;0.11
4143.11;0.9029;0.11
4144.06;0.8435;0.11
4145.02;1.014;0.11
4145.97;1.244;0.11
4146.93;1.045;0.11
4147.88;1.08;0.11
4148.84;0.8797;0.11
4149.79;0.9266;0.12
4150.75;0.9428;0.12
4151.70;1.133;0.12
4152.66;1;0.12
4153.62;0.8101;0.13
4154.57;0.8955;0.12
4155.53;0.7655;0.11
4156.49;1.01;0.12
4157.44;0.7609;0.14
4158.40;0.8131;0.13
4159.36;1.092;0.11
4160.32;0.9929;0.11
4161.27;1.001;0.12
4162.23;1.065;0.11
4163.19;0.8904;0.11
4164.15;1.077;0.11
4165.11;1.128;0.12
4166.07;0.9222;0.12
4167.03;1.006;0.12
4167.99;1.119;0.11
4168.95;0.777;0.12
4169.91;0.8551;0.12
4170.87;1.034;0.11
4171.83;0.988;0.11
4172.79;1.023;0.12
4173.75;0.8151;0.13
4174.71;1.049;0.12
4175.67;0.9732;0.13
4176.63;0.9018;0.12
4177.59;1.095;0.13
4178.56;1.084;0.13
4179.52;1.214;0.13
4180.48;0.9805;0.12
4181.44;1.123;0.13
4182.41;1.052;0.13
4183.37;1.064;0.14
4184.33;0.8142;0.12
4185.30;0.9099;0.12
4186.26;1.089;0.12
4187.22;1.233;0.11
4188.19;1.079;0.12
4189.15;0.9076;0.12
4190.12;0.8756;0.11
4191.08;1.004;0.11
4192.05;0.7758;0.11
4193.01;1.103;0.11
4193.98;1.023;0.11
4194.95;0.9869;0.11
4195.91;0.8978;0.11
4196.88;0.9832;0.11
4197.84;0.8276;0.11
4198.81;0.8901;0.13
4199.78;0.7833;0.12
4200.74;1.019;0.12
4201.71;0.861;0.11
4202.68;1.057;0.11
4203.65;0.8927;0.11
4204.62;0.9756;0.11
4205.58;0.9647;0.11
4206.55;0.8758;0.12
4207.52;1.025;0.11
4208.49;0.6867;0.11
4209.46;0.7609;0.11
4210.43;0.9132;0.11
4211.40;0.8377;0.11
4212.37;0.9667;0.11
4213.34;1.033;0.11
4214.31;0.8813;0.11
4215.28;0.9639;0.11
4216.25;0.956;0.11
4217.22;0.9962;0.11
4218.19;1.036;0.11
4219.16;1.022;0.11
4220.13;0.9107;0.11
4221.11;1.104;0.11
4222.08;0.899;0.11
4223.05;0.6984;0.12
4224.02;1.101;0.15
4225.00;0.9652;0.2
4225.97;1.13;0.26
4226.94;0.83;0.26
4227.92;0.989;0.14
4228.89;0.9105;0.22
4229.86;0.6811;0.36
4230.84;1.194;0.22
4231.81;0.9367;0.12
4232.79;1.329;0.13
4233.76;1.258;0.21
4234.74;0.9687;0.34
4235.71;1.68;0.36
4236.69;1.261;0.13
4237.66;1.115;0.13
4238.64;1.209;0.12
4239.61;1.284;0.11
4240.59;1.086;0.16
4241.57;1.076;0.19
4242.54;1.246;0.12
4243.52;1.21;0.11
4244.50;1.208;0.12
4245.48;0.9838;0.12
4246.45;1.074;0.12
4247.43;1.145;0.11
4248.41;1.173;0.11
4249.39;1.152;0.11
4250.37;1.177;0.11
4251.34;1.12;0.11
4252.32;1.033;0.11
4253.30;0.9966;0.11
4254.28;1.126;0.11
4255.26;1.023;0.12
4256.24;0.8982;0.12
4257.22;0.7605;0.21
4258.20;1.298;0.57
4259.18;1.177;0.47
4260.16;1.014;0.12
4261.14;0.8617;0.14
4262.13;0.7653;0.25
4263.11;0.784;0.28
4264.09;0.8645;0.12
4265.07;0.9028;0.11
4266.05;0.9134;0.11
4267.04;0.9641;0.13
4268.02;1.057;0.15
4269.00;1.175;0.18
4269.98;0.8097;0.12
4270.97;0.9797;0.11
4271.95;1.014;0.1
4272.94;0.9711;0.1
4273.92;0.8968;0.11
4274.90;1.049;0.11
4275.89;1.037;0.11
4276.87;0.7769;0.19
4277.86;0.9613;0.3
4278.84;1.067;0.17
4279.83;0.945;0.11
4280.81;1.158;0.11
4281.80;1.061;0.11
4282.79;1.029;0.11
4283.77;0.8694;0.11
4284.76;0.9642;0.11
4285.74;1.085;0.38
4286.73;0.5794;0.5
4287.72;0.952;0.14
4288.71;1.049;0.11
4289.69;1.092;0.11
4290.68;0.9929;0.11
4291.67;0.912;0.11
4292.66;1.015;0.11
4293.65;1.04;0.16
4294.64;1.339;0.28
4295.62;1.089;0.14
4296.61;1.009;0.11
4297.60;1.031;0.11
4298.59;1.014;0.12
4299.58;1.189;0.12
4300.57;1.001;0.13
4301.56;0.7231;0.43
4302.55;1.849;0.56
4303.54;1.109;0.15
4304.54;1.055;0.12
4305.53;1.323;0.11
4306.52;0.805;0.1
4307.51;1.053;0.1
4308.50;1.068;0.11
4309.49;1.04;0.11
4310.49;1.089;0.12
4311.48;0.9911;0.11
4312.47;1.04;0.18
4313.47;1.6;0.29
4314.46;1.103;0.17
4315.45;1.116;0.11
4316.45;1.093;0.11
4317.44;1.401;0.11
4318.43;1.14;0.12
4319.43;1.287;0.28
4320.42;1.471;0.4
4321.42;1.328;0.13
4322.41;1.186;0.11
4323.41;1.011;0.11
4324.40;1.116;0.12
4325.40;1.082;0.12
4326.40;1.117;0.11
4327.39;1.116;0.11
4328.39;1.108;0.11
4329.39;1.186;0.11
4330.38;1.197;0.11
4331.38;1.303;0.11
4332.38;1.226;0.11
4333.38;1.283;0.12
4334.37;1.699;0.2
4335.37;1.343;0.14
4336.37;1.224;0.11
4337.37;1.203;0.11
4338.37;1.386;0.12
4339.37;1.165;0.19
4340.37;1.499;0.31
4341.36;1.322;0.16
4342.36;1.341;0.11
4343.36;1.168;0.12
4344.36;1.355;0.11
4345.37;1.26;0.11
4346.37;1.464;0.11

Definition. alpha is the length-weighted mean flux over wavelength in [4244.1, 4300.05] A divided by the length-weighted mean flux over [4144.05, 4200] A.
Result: 1.03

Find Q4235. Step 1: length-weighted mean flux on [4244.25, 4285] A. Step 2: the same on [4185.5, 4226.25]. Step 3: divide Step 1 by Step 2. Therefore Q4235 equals 1.1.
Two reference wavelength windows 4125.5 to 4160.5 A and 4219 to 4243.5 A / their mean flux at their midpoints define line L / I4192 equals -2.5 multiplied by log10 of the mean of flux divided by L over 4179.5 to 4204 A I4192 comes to 0.064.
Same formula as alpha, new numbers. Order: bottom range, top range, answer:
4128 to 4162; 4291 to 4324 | 1.17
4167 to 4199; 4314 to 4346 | 1.26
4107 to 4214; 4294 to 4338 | 1.18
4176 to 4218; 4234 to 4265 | 1.13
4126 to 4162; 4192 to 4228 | 0.96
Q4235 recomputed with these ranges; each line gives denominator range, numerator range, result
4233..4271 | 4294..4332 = 1.07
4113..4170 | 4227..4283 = 1.03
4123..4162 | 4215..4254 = 1.08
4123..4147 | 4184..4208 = 0.93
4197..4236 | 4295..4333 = 1.19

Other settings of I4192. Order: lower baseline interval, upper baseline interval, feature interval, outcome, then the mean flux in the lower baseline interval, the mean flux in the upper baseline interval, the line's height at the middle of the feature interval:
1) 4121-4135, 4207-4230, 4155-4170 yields 0.066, 1.07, 0.933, 1.02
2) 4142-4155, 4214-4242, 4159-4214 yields 0.049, 0.985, 1.05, 1.02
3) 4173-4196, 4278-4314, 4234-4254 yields -0.125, 1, 1.06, 1.03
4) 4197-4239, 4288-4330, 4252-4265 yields 0.089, 0.986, 1.13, 1.05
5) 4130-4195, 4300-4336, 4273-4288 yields 0.181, 0.986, 1.19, 1.14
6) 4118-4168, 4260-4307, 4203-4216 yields 0.113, 1.01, 1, 1.01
